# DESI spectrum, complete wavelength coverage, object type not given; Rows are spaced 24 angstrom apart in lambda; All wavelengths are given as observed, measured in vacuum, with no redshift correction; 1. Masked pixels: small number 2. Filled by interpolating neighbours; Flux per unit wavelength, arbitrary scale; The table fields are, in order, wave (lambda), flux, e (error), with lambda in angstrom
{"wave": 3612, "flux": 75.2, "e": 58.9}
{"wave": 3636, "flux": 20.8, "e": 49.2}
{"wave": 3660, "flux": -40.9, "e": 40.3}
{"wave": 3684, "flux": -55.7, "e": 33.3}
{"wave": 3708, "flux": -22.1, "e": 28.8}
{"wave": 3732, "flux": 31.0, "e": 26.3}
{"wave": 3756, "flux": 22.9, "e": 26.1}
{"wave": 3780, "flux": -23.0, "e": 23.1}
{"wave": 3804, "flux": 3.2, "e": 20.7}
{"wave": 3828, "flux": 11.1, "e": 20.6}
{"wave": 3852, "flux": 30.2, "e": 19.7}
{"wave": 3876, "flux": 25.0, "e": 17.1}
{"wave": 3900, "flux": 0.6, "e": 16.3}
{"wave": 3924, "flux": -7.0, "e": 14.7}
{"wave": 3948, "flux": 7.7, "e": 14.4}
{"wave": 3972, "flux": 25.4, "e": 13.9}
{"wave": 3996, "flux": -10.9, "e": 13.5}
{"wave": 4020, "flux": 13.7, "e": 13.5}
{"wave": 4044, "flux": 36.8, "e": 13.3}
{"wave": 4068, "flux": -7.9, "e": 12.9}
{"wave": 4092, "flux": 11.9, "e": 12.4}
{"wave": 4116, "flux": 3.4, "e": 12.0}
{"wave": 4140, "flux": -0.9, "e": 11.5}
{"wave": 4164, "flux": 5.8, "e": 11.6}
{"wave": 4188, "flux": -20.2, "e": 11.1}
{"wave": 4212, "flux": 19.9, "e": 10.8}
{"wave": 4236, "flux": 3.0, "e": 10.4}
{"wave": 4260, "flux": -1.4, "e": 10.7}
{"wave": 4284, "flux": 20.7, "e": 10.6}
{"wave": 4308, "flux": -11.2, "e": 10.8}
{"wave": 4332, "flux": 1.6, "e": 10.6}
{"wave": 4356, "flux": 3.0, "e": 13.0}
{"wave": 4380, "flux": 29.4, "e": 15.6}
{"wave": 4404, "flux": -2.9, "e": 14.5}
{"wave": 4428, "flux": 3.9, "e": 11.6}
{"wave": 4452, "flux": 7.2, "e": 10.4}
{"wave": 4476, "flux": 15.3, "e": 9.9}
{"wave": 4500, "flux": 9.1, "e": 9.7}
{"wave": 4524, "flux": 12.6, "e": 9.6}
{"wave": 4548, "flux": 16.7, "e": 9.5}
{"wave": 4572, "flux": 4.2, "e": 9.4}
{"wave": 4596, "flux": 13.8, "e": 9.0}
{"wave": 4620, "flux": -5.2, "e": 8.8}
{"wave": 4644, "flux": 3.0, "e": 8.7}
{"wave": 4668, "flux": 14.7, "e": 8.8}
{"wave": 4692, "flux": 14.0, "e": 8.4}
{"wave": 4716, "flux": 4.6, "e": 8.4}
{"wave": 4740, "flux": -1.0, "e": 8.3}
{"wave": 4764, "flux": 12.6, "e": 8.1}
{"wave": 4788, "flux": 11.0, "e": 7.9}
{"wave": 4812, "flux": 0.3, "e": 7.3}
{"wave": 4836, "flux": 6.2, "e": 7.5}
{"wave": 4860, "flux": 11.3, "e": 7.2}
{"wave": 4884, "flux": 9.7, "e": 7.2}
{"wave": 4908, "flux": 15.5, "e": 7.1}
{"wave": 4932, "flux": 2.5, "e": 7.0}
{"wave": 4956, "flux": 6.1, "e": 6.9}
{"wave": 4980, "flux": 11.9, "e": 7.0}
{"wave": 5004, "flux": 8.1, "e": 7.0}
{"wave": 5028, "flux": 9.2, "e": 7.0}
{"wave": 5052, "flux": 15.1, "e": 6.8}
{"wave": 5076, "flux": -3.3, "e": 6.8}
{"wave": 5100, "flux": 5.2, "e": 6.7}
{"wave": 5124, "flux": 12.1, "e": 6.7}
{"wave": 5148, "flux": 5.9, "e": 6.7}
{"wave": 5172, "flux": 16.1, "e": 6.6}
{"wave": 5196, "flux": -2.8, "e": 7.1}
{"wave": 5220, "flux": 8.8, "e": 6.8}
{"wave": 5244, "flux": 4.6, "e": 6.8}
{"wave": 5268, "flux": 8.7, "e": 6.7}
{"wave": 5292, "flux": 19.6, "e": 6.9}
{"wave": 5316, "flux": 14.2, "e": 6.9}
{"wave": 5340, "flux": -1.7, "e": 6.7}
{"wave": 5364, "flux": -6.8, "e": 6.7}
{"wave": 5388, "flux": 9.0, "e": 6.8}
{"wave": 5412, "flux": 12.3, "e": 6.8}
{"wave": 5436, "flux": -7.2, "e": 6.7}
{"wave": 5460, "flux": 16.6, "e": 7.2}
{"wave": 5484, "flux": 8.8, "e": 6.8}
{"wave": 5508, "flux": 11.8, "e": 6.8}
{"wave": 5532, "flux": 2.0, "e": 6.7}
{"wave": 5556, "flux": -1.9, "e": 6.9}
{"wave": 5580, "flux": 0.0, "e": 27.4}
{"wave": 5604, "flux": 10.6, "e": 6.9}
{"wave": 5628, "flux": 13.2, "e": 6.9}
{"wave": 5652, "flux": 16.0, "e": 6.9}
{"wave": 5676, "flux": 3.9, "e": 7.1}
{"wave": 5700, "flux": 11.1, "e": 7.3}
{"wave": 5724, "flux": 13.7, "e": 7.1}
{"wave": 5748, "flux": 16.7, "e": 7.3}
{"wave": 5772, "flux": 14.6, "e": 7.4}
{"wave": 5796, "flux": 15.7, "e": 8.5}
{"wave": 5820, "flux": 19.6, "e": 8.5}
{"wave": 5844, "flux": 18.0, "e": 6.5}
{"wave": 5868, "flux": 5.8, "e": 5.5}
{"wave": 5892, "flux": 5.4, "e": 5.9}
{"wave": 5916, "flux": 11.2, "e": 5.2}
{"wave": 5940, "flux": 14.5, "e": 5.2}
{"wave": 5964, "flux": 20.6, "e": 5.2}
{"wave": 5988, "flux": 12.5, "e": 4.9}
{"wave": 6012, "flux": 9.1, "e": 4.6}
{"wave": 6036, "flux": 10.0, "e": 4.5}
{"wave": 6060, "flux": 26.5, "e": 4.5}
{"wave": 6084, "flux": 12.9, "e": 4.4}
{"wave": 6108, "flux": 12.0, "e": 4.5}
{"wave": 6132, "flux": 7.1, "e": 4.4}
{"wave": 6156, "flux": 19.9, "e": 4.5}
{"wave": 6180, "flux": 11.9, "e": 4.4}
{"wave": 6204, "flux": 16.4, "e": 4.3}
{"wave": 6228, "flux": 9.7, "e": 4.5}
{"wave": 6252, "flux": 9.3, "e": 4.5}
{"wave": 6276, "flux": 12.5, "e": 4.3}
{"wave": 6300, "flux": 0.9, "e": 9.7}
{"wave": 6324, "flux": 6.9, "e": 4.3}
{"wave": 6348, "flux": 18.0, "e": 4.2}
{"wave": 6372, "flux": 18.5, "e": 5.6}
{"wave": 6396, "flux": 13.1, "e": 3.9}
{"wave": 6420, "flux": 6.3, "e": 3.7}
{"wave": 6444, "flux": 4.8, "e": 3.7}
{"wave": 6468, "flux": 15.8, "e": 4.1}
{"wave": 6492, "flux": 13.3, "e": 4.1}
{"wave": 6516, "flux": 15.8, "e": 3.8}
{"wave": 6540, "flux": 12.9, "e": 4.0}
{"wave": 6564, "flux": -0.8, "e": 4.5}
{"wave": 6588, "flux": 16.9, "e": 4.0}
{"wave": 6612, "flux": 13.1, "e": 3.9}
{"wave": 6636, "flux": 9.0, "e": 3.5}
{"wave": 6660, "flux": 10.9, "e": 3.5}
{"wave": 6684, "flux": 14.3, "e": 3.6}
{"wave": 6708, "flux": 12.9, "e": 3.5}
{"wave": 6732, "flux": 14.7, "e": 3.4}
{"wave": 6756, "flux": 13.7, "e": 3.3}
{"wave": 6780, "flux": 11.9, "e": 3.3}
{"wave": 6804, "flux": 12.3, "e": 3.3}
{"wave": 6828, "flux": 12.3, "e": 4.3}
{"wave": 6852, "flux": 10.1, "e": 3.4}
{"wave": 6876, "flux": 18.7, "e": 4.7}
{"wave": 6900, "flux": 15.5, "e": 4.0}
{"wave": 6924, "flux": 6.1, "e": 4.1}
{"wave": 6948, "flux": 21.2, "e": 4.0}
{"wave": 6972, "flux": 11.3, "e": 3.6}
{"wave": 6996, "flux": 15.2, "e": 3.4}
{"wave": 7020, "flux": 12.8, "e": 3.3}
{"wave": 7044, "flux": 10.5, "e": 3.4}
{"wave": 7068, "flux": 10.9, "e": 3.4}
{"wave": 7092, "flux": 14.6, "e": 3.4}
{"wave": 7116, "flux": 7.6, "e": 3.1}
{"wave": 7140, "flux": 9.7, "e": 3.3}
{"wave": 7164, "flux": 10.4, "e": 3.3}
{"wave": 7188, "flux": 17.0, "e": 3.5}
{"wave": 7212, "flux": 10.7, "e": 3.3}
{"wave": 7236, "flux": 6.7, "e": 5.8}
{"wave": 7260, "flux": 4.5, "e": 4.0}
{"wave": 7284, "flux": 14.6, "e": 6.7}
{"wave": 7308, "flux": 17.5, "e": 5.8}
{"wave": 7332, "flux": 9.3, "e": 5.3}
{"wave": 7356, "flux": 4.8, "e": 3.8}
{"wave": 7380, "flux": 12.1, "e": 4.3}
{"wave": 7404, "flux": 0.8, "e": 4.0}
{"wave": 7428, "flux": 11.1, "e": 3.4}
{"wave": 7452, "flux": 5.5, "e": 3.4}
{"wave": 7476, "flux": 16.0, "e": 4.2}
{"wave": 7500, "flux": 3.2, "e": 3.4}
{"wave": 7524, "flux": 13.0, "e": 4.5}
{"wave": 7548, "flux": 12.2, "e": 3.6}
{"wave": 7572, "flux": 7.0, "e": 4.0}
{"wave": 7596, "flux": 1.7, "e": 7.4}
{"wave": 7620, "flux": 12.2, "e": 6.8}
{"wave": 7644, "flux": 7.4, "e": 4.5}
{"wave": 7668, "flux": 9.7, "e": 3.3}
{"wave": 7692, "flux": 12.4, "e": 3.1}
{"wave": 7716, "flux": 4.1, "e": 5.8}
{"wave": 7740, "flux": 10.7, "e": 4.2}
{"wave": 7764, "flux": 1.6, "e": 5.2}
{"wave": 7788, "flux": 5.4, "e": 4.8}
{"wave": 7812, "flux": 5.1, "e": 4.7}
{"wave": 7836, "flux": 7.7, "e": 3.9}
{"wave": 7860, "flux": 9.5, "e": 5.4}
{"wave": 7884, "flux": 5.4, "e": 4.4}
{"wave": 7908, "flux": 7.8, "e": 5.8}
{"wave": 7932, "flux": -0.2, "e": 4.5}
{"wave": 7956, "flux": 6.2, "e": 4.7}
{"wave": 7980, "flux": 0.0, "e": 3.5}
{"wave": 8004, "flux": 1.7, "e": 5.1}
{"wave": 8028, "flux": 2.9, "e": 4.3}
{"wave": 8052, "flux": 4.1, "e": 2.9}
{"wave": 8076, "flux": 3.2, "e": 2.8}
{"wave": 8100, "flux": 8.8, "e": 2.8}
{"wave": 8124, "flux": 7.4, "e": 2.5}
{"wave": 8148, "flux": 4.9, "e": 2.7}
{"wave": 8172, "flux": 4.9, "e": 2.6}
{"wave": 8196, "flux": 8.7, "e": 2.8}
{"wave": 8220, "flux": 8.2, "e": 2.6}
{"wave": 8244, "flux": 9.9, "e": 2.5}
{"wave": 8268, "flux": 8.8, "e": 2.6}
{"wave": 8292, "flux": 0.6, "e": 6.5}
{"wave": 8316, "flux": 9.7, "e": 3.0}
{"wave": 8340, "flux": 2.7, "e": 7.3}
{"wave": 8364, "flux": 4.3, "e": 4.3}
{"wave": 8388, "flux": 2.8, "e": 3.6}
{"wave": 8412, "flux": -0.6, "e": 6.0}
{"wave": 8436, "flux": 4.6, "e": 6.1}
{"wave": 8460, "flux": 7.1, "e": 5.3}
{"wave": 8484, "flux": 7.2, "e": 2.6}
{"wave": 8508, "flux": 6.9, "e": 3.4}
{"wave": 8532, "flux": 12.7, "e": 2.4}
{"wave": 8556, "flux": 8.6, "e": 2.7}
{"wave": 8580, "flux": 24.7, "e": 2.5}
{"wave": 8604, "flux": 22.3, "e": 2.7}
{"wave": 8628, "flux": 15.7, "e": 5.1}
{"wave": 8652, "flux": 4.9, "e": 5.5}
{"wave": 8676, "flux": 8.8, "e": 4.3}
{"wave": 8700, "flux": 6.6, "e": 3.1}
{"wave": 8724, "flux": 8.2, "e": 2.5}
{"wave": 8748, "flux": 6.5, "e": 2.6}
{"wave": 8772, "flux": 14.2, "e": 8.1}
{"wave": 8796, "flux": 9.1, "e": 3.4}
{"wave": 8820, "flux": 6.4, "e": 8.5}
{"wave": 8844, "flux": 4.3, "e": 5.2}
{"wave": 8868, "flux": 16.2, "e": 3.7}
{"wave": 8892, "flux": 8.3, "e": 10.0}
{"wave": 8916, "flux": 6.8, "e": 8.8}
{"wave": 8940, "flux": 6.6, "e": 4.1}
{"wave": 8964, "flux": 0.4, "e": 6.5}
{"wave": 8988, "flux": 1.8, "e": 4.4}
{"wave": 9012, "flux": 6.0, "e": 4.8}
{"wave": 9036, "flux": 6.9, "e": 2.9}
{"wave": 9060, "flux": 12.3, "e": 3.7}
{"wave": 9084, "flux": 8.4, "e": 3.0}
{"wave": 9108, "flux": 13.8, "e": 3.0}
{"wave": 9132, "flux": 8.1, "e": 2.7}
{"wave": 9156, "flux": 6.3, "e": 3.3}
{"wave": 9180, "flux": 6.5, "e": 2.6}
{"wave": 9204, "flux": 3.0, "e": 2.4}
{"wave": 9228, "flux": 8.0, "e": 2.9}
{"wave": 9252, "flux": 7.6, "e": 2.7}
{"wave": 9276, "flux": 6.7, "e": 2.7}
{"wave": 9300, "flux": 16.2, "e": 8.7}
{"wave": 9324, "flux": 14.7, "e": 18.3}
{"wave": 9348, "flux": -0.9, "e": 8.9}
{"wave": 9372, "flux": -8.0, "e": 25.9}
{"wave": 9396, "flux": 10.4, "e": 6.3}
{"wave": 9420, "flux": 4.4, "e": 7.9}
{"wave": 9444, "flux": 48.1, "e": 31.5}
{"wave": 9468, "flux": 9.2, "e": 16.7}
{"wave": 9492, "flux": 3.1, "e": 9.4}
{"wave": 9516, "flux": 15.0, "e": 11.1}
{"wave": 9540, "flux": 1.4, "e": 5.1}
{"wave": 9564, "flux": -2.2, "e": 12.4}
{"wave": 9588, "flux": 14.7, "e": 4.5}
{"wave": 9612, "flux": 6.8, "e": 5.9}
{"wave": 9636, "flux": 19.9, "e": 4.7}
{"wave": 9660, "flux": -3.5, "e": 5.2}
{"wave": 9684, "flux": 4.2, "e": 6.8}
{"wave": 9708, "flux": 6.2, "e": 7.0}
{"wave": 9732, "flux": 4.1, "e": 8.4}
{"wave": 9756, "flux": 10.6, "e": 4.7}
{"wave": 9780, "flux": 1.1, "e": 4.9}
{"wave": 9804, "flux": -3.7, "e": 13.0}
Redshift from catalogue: 1.30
